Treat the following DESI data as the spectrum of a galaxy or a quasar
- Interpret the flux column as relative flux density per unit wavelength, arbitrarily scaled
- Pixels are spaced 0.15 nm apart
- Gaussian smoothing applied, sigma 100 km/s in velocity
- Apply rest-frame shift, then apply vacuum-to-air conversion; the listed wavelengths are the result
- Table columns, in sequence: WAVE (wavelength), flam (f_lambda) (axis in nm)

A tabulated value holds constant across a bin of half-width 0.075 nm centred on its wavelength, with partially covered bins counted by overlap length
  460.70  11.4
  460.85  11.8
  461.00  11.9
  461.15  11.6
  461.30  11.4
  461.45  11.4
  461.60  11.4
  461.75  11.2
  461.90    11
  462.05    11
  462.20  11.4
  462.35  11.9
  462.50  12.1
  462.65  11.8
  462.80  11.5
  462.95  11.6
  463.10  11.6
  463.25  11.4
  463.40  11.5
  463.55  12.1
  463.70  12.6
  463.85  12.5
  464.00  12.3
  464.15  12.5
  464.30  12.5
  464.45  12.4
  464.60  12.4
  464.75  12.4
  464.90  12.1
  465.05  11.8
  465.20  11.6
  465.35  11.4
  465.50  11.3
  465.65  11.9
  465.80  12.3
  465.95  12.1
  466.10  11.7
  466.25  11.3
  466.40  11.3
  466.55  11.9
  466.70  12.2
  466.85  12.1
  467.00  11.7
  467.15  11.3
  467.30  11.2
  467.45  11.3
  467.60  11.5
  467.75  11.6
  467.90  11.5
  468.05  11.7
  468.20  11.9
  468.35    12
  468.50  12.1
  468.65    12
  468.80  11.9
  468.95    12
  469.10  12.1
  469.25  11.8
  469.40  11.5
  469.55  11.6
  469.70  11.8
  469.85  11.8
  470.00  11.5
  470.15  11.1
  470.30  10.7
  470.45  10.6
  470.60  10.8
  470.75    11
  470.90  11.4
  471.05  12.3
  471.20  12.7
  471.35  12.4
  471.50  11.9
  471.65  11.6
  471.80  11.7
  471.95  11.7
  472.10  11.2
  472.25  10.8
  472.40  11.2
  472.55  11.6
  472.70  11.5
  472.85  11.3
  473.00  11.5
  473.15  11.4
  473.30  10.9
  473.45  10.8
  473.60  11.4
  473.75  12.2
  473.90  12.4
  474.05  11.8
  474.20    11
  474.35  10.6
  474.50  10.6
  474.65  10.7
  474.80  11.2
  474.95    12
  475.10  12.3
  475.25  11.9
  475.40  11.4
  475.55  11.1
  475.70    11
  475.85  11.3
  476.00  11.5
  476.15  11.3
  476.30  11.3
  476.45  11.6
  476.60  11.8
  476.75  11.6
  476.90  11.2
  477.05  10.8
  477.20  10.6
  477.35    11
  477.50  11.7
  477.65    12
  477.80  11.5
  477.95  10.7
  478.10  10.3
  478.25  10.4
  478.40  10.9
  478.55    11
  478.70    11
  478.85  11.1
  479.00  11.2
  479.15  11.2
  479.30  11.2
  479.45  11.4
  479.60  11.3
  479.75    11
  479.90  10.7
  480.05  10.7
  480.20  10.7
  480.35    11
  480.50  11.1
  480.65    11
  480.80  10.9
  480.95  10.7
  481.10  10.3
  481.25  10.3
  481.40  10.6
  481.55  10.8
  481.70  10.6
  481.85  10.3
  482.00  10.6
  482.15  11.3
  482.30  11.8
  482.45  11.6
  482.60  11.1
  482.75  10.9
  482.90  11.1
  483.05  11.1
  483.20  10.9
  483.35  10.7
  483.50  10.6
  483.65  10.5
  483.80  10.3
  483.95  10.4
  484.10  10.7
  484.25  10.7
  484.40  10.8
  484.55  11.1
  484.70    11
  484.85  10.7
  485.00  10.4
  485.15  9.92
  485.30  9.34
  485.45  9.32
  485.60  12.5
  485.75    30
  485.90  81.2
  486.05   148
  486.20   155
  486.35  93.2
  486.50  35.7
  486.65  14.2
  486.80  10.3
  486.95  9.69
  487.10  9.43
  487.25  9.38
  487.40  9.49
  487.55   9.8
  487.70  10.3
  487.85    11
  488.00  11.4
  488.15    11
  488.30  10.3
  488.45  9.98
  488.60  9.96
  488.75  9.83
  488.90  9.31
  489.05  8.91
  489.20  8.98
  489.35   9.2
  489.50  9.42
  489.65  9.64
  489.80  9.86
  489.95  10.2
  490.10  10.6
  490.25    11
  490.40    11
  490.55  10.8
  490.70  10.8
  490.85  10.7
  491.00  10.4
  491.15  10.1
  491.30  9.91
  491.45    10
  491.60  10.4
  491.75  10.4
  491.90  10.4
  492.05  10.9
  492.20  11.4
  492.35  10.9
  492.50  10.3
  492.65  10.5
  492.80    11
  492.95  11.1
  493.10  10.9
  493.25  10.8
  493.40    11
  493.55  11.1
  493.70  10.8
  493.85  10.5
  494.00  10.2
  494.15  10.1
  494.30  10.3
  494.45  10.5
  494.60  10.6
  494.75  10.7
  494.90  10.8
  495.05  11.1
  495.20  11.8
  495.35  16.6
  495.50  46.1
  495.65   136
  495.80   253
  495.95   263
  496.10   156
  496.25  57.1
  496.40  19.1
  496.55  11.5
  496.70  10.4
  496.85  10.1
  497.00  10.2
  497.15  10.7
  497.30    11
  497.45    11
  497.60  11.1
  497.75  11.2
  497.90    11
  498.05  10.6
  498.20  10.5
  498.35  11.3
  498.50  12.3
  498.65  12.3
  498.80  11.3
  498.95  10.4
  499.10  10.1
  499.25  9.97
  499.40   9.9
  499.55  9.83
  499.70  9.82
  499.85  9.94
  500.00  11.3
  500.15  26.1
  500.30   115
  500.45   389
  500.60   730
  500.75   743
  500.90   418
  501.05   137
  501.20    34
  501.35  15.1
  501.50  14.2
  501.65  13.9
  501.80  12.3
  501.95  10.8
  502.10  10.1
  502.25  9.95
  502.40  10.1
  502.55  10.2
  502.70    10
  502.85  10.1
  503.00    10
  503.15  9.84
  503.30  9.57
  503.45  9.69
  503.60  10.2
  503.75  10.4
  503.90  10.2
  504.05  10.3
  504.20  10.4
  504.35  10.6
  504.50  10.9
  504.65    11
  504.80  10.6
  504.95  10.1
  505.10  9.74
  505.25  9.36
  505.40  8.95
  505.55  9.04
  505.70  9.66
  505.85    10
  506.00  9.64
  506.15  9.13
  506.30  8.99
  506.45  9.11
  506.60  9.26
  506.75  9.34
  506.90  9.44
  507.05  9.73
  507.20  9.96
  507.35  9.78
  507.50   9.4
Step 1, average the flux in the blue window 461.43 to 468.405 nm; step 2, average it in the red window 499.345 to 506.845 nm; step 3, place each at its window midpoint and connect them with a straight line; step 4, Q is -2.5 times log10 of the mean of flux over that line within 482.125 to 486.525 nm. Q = 0.375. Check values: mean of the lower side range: 11.8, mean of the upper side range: 60.5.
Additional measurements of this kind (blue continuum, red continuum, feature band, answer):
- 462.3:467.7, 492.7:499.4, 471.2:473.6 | 0.37 mag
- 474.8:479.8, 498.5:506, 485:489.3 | 0.09 mag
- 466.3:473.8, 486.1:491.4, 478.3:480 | 0.31 mag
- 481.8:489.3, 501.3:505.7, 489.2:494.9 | 0.50 mag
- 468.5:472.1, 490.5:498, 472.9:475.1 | 0.24 mag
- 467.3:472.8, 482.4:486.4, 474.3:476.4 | 0.46 mag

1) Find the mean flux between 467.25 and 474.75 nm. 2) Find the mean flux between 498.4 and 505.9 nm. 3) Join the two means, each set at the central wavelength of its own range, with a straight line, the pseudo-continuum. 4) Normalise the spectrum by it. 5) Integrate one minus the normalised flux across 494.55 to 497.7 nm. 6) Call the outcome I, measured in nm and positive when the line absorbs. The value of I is -0.06 nm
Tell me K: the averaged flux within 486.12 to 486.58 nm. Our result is 94.3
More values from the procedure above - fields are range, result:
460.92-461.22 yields 11.8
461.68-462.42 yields 11.3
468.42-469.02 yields 12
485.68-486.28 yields 104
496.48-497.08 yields 10.5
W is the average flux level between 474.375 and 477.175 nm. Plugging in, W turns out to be 11.3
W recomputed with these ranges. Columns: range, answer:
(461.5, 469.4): 11.8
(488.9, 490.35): 9.76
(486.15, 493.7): 14.9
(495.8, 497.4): 64.4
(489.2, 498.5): 24.5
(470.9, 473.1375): 11.7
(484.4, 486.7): 42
